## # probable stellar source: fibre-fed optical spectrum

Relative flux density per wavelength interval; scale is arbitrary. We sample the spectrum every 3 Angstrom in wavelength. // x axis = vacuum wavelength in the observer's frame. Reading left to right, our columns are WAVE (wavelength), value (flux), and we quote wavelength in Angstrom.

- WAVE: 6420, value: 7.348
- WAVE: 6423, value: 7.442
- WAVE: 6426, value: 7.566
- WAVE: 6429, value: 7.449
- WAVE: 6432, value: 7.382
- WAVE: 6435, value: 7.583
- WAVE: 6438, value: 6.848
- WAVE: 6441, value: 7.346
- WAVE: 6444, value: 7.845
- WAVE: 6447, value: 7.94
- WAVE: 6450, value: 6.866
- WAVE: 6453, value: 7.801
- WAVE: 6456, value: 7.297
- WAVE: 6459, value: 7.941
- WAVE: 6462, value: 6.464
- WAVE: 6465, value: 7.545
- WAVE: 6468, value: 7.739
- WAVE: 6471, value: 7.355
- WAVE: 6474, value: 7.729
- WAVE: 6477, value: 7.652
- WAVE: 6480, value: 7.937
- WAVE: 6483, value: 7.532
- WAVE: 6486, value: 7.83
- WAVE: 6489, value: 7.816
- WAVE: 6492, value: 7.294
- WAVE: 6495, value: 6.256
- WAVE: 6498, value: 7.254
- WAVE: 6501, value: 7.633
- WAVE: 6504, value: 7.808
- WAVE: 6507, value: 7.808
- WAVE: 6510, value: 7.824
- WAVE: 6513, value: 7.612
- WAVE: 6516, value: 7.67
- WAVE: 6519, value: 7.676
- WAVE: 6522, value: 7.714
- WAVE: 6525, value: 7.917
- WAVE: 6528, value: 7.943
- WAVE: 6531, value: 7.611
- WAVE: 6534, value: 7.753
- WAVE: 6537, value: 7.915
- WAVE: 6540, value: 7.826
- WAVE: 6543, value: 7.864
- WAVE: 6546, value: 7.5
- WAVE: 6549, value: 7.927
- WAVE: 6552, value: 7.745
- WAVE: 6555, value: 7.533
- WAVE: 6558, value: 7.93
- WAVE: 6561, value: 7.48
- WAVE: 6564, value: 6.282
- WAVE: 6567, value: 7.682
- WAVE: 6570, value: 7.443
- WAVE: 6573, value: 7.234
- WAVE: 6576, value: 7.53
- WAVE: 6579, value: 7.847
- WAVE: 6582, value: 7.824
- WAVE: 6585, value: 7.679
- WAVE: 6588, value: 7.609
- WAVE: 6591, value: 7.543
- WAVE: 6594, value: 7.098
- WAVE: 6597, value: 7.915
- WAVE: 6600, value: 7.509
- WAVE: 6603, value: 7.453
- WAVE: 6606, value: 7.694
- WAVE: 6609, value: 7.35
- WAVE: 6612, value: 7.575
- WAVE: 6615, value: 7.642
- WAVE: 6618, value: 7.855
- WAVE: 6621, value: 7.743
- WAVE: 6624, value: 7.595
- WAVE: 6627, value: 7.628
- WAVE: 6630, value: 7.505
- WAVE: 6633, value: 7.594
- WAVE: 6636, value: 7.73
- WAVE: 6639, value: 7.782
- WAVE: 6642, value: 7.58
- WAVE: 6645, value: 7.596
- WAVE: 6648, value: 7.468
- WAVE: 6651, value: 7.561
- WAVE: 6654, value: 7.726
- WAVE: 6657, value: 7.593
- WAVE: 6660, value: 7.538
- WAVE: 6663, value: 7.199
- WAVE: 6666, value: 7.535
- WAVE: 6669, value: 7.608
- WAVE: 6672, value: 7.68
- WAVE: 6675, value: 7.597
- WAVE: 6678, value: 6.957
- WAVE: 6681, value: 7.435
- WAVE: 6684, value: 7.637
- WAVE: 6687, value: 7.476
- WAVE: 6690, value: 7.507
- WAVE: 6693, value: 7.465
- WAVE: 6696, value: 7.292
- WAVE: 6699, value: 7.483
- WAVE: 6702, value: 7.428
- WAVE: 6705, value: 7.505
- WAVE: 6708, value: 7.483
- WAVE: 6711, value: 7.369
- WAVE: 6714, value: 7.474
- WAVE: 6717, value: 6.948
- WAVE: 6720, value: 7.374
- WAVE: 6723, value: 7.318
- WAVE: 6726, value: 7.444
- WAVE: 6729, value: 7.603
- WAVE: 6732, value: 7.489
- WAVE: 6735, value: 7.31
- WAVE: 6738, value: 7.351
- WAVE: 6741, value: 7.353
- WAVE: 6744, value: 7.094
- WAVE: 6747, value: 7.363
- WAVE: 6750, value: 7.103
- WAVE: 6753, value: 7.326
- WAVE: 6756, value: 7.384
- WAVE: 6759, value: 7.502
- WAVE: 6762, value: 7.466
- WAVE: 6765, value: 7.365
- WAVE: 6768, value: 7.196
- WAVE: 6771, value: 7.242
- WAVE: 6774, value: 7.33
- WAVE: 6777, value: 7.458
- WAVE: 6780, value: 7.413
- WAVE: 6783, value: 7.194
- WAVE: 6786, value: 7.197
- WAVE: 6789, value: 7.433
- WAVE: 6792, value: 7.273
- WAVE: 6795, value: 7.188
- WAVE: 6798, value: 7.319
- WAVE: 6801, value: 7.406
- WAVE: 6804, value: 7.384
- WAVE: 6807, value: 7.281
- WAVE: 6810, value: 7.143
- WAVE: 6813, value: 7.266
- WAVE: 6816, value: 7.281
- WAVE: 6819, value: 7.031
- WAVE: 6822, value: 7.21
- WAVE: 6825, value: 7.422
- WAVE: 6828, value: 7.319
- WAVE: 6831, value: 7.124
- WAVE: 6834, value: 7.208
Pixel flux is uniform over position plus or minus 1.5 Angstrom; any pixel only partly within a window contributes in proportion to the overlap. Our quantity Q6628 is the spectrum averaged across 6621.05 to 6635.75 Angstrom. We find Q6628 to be 7.61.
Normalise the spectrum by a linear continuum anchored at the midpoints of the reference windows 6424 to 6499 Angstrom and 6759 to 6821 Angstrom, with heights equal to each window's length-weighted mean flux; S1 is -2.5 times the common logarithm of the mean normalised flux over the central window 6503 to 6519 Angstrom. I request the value -0.04 mag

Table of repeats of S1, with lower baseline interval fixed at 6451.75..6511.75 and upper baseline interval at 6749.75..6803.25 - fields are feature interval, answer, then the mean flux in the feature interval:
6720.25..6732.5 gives -0.013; 7.45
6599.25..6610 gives -0.009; 7.51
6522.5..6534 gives -0.044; 7.8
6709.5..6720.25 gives 0.013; 7.28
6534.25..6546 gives -0.046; 7.81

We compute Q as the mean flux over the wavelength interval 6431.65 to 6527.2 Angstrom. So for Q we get 7.53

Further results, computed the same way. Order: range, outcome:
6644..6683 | 7.5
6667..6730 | 7.43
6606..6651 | 7.62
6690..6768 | 7.37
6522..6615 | 7.61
